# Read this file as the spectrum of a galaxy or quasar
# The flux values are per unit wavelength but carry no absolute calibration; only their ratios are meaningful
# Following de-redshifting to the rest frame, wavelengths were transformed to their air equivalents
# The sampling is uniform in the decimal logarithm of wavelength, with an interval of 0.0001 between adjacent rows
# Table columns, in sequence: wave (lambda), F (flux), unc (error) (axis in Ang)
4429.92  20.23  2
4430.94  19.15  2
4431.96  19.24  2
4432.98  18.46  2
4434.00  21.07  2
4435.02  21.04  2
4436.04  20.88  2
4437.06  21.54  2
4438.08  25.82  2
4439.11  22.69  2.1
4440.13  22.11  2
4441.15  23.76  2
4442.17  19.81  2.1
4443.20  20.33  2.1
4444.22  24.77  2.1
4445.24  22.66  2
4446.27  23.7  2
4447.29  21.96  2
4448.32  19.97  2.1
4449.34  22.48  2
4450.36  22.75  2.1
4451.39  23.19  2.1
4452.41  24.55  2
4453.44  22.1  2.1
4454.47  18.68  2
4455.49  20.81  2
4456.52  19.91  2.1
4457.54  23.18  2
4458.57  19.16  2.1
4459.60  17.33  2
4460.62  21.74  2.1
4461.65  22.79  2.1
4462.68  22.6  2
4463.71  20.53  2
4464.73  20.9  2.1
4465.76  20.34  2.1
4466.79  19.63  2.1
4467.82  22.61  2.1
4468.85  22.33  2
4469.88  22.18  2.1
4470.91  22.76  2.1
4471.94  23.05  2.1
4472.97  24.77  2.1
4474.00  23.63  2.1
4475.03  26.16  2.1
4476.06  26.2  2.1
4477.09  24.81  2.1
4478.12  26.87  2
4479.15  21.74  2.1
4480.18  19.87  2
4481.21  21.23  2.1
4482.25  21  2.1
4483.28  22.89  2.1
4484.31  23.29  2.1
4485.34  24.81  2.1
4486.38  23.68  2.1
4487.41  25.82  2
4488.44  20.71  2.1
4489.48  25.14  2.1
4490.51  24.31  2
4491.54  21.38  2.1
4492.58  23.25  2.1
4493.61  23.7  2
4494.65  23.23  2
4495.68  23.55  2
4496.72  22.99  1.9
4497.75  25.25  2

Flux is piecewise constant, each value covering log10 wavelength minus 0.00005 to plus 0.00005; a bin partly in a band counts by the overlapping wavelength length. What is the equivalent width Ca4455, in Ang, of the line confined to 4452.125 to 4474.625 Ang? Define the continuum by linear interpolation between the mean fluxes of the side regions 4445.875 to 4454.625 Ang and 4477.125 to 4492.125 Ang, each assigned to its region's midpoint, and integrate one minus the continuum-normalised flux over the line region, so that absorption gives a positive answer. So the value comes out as 1.0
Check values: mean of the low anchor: 22.3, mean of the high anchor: 23.1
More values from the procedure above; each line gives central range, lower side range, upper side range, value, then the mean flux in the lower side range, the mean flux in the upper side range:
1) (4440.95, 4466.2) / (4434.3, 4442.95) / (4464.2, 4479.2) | 1.2 Ang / 22.1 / 23.2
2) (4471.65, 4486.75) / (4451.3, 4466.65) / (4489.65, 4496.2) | -0.8 Ang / 21.1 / 23.4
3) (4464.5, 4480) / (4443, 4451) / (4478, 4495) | -0.2 Ang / 22.4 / 23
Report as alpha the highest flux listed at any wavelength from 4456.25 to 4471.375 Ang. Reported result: 23.18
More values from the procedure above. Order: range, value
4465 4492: 26.87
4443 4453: 24.77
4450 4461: 24.55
